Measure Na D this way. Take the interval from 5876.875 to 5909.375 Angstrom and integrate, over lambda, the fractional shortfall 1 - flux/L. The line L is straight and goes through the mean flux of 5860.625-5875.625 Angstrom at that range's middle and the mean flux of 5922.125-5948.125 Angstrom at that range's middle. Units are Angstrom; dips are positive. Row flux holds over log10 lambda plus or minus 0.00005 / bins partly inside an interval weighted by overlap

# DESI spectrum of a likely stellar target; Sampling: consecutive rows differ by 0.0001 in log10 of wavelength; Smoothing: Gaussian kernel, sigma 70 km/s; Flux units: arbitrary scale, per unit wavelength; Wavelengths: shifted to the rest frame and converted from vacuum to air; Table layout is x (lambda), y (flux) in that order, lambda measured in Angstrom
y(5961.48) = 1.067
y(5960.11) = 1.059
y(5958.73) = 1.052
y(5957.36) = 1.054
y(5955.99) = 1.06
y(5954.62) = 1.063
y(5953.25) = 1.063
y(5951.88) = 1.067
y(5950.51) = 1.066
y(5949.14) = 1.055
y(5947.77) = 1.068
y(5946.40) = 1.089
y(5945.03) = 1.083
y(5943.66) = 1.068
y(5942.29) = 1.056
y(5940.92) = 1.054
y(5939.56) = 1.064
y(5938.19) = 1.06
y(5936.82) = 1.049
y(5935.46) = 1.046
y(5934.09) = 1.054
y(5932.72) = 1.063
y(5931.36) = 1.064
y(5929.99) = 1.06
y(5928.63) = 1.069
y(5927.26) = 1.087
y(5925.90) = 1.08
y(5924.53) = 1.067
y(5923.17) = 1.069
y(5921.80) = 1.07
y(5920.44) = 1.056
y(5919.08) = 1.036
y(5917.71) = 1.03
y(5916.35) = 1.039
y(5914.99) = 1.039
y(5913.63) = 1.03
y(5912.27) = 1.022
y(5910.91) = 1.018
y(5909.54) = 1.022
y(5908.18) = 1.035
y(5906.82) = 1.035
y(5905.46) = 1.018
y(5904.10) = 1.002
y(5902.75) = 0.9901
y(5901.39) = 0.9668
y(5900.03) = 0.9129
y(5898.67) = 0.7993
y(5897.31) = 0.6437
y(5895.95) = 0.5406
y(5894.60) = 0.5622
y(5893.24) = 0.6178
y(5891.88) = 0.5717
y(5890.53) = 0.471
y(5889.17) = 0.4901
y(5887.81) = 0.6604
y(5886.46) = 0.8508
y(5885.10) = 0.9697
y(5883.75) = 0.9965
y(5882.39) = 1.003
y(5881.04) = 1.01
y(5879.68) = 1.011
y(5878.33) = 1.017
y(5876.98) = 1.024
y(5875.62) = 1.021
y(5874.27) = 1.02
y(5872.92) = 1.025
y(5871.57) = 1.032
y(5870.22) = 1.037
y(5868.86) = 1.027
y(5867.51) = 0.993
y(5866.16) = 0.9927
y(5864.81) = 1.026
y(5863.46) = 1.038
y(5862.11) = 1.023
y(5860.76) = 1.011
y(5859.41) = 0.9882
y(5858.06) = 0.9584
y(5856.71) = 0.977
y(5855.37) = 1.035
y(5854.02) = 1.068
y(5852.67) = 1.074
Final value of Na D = 6.2 Angstrom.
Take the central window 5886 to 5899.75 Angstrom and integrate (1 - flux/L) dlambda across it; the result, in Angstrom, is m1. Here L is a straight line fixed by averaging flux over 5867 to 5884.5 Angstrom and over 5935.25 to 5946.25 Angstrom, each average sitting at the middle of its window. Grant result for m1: 5.39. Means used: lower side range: 1.02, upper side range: 1.06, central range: 0.626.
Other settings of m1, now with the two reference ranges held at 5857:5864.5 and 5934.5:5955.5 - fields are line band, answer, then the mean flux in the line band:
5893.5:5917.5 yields 2.7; 0.919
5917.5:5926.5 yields -0.1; 1.06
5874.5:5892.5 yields 2.8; 0.858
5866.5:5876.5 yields -0.1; 1.02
